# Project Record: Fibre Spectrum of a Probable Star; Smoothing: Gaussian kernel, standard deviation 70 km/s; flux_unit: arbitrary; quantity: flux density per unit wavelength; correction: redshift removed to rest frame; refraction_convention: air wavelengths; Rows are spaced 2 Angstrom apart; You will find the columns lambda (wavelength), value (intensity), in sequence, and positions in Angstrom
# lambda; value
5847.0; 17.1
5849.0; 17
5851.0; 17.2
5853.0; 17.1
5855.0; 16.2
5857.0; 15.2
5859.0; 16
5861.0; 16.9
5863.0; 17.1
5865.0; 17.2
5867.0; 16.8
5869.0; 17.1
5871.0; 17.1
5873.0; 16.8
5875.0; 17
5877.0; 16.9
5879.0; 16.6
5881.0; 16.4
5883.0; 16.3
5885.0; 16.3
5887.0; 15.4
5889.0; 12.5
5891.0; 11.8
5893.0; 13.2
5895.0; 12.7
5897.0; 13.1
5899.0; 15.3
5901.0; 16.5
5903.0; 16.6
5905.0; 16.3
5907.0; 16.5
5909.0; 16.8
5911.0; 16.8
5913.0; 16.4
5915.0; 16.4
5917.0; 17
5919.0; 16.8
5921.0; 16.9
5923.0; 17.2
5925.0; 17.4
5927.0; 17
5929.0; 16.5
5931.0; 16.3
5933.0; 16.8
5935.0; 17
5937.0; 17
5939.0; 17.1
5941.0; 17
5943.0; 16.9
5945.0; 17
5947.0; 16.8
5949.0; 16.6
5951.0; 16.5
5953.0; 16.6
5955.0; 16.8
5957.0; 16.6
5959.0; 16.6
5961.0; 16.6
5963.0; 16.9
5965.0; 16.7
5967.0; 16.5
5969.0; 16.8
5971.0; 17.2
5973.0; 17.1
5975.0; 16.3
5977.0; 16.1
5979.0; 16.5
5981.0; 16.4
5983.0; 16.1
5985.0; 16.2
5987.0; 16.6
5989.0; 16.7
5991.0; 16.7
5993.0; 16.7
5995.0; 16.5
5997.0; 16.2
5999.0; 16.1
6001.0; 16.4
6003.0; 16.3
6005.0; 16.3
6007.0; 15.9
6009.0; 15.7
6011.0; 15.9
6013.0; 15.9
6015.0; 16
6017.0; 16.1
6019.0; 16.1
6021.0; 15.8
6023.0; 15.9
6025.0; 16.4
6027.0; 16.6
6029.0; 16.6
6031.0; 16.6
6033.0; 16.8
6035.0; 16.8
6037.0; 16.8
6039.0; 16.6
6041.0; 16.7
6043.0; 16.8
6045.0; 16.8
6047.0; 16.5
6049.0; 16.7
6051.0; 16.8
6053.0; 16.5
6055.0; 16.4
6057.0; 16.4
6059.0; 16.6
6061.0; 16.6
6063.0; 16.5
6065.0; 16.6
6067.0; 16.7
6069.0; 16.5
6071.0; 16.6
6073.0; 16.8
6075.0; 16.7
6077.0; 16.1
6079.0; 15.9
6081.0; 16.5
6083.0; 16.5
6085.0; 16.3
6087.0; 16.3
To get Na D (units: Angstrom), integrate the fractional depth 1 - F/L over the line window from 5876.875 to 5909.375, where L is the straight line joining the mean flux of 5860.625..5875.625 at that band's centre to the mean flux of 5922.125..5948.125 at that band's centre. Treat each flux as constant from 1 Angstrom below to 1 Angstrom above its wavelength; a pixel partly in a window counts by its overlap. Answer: 3.4 Angstrom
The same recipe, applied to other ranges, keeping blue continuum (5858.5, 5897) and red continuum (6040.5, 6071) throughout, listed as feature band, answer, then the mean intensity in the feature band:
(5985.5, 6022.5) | 0.3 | 16.2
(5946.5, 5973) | -1.0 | 16.7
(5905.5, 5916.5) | -0.5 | 16.6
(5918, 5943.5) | -1.5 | 16.9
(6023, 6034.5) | -0.1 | 16.5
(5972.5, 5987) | -0.1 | 16.4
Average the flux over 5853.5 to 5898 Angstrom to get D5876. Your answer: 15.7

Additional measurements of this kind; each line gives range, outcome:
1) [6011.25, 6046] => 16.4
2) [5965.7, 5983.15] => 16.6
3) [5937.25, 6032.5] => 16.5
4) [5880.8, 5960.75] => 16.1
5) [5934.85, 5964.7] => 16.8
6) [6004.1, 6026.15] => 16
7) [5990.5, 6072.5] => 16.4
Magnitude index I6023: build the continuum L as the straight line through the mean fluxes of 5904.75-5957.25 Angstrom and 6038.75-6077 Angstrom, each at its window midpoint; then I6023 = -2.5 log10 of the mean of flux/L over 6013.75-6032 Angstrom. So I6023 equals 0.03 mag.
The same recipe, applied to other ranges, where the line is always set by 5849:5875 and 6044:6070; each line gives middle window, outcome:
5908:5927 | -0.01 mag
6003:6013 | 0.04 mag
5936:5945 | -0.02 mag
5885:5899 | 0.23 mag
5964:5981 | 0.00 mag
